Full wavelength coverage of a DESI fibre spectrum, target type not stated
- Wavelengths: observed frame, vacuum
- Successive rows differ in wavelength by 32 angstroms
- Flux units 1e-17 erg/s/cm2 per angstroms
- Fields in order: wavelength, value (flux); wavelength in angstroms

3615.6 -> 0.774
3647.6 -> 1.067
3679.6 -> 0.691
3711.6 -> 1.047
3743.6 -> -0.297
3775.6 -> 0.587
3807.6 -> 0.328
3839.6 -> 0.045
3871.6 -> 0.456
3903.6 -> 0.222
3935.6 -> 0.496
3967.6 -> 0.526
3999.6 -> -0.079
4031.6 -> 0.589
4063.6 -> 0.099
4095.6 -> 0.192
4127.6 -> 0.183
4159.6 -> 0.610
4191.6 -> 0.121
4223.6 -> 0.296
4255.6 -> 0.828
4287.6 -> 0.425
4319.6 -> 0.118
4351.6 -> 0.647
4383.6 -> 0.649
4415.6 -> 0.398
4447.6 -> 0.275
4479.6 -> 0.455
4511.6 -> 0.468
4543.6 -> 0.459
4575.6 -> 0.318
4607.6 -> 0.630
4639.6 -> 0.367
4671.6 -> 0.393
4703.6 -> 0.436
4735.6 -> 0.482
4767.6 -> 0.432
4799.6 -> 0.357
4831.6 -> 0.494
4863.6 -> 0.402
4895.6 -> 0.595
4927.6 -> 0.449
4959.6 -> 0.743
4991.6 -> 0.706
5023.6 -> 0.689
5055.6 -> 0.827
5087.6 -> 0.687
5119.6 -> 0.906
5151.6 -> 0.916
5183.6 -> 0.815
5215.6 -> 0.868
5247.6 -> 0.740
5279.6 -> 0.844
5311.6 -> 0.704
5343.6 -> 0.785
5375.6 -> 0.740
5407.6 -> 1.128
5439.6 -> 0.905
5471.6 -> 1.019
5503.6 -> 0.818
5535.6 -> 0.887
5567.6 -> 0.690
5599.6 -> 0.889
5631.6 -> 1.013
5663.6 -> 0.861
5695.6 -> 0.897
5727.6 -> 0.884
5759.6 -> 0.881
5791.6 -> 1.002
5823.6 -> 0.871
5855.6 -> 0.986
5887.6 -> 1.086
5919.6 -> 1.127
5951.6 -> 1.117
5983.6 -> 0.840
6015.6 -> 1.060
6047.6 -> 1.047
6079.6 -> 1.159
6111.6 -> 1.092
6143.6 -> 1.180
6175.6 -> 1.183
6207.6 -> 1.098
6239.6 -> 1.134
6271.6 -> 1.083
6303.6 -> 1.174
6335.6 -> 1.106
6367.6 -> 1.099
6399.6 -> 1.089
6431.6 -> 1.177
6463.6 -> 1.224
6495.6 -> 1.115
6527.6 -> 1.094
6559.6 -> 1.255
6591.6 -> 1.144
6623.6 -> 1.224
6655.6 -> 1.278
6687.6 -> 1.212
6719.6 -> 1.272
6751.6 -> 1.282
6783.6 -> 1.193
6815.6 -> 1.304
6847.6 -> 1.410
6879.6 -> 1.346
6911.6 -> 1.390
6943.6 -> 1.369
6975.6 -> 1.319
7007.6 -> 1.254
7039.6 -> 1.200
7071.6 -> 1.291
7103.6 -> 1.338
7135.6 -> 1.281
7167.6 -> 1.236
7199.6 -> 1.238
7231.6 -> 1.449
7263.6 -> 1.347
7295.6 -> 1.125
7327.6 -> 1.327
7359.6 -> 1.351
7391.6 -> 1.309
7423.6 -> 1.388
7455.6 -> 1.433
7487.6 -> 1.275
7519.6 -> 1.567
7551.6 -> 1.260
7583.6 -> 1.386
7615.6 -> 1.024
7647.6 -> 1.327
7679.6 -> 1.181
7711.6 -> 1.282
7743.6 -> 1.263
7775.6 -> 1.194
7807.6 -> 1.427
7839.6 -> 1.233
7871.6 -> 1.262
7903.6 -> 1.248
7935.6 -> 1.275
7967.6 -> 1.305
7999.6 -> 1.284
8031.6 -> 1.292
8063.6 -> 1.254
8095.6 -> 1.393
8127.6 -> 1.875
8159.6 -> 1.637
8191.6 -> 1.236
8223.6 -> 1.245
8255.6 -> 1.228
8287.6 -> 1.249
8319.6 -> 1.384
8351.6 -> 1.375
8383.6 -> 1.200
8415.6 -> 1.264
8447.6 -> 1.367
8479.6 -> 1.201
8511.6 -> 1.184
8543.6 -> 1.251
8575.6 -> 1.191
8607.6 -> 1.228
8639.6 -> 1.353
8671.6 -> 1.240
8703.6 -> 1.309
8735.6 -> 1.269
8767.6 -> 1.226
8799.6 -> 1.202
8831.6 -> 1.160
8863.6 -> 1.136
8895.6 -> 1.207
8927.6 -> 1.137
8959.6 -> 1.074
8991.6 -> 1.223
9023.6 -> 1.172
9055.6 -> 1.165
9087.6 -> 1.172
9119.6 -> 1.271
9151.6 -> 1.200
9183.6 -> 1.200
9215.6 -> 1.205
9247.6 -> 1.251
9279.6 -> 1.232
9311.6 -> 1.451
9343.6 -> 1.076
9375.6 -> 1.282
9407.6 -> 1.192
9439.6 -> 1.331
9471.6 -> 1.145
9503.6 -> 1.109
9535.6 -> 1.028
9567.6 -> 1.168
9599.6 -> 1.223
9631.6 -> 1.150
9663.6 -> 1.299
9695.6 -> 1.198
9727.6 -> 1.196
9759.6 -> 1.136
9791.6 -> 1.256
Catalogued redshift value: 0.239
